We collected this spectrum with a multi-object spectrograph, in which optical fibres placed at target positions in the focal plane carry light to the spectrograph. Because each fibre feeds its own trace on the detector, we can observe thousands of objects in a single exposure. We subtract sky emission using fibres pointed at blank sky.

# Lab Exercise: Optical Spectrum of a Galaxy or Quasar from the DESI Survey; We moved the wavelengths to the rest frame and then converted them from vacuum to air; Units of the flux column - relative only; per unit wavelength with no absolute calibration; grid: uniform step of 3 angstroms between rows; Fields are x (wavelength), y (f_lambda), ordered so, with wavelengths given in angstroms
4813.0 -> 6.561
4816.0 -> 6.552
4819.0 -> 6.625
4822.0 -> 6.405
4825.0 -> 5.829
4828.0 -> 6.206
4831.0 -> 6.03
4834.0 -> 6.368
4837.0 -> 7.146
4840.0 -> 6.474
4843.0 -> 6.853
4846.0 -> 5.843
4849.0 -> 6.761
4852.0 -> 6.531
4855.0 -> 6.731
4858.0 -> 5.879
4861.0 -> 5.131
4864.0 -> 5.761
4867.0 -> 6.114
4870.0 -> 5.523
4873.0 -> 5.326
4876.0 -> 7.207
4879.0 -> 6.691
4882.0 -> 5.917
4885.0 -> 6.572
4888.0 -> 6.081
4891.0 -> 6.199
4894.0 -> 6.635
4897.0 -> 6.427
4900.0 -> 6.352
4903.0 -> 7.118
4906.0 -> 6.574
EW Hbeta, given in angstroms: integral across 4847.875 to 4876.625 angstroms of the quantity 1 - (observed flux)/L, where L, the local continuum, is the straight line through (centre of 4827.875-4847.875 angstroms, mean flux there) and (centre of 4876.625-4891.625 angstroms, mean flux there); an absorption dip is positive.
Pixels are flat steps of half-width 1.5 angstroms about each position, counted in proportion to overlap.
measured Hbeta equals 1.5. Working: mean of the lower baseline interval 6.44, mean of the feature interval 6.05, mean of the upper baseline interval 6.35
